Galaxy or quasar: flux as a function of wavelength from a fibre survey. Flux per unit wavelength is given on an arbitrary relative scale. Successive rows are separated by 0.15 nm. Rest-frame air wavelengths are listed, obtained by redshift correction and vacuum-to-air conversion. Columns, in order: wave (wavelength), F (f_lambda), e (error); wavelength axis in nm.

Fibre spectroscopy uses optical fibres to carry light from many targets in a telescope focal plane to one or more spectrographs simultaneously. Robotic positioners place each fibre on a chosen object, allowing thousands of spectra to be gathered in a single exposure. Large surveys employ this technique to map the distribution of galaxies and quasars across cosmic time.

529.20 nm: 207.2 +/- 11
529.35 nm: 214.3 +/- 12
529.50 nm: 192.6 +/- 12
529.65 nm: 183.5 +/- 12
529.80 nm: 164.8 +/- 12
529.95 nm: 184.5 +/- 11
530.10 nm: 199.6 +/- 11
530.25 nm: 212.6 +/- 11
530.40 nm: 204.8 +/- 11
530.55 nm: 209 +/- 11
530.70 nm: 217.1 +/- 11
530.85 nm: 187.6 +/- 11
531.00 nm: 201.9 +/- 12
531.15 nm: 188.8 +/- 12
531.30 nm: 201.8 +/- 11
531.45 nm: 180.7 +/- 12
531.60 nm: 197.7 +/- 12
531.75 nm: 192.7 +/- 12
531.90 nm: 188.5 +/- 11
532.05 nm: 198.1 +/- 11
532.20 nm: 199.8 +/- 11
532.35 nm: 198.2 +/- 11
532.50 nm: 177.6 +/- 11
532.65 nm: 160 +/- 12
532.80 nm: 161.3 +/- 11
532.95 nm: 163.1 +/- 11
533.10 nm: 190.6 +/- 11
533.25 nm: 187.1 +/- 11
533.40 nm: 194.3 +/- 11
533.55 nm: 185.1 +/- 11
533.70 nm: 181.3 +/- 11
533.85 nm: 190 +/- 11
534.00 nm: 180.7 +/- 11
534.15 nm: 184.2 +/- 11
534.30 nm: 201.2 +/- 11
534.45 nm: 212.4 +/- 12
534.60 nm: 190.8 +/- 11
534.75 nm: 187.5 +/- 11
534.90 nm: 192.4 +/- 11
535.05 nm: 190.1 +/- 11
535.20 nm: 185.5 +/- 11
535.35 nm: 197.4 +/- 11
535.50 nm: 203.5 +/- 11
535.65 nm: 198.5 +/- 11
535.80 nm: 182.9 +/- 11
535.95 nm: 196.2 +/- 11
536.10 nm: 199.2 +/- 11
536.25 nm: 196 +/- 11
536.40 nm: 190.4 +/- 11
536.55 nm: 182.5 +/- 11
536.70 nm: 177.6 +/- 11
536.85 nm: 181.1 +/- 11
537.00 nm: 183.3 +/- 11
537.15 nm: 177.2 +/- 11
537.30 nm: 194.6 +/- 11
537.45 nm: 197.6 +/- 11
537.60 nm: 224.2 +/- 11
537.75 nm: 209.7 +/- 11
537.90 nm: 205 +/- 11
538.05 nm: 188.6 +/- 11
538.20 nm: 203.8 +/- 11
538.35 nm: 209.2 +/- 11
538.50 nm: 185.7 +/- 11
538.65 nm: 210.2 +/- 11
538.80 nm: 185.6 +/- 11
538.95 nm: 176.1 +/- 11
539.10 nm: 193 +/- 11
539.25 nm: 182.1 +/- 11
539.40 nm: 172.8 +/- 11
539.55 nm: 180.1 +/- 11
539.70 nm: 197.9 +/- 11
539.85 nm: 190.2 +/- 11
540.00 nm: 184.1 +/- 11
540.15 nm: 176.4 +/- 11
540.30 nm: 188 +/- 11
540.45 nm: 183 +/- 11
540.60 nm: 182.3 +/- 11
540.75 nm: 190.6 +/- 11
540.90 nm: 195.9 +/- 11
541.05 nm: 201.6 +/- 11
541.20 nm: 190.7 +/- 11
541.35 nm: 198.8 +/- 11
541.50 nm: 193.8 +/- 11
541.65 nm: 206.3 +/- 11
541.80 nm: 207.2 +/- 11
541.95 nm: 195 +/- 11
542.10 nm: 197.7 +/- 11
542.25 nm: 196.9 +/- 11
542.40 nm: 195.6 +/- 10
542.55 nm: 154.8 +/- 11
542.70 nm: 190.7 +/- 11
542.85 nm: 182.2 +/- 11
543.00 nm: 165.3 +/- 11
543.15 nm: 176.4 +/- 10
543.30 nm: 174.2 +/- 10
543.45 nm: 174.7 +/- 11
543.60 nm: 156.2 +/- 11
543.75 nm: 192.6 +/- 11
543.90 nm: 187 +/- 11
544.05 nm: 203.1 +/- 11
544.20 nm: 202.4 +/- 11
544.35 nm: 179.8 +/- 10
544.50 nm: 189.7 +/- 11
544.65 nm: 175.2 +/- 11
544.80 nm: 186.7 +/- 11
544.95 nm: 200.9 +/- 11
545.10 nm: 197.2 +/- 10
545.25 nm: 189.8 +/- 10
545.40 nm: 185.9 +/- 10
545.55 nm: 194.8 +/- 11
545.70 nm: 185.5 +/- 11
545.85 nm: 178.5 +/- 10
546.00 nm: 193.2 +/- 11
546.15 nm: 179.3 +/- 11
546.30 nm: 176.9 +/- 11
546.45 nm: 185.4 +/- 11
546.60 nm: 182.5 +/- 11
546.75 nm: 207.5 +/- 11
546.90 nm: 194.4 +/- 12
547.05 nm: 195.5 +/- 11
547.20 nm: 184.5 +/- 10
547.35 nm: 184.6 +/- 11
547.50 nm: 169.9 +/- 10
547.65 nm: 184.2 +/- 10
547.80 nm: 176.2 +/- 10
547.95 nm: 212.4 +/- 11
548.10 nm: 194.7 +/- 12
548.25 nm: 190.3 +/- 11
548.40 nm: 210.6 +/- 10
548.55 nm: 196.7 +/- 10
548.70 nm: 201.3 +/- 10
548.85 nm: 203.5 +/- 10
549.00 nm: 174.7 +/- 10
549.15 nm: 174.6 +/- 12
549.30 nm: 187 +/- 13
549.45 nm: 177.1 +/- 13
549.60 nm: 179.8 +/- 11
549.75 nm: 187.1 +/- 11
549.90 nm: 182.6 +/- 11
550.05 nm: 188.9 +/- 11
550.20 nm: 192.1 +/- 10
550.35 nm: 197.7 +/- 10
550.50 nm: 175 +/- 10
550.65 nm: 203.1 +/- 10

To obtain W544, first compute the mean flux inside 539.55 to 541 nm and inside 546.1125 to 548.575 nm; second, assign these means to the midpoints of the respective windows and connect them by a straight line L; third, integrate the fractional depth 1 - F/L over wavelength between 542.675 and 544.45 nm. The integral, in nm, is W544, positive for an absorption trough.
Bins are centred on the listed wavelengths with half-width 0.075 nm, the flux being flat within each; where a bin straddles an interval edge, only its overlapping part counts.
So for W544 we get 0.06 nm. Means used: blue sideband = 187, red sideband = 190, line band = 182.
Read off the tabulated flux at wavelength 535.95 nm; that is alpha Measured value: 196.2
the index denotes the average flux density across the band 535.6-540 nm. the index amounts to 192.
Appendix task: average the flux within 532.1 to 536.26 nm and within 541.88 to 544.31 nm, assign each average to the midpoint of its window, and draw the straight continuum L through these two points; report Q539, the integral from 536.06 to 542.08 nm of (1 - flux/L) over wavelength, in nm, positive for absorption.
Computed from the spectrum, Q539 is -0.196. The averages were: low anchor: 189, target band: 192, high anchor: 184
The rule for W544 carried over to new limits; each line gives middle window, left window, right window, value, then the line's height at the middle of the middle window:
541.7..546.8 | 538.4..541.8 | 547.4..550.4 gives 0.079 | 189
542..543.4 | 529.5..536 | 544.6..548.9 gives 0.065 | 190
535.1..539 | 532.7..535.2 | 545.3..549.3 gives -0.140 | 187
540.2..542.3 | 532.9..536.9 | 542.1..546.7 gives -0.091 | 186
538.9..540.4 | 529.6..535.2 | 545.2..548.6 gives 0.044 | 190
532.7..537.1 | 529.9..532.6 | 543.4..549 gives 0.145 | 195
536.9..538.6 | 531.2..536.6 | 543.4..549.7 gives -0.081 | 189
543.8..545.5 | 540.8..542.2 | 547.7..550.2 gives 0.035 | 195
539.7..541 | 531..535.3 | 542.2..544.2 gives -0.028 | 183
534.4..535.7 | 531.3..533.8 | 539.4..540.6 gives -0.069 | 185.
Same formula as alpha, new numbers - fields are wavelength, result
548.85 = 203.5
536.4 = 190.4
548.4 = 210.6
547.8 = 176.2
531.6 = 197.7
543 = 165.3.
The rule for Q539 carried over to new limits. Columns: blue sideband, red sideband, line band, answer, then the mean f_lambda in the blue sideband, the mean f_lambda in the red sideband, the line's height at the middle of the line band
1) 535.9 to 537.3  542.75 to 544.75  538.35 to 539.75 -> -0.02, 187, 182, 185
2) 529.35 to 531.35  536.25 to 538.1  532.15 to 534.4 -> 0.13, 197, 193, 195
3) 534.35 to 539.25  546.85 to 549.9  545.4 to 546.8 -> 0.02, 194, 189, 190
